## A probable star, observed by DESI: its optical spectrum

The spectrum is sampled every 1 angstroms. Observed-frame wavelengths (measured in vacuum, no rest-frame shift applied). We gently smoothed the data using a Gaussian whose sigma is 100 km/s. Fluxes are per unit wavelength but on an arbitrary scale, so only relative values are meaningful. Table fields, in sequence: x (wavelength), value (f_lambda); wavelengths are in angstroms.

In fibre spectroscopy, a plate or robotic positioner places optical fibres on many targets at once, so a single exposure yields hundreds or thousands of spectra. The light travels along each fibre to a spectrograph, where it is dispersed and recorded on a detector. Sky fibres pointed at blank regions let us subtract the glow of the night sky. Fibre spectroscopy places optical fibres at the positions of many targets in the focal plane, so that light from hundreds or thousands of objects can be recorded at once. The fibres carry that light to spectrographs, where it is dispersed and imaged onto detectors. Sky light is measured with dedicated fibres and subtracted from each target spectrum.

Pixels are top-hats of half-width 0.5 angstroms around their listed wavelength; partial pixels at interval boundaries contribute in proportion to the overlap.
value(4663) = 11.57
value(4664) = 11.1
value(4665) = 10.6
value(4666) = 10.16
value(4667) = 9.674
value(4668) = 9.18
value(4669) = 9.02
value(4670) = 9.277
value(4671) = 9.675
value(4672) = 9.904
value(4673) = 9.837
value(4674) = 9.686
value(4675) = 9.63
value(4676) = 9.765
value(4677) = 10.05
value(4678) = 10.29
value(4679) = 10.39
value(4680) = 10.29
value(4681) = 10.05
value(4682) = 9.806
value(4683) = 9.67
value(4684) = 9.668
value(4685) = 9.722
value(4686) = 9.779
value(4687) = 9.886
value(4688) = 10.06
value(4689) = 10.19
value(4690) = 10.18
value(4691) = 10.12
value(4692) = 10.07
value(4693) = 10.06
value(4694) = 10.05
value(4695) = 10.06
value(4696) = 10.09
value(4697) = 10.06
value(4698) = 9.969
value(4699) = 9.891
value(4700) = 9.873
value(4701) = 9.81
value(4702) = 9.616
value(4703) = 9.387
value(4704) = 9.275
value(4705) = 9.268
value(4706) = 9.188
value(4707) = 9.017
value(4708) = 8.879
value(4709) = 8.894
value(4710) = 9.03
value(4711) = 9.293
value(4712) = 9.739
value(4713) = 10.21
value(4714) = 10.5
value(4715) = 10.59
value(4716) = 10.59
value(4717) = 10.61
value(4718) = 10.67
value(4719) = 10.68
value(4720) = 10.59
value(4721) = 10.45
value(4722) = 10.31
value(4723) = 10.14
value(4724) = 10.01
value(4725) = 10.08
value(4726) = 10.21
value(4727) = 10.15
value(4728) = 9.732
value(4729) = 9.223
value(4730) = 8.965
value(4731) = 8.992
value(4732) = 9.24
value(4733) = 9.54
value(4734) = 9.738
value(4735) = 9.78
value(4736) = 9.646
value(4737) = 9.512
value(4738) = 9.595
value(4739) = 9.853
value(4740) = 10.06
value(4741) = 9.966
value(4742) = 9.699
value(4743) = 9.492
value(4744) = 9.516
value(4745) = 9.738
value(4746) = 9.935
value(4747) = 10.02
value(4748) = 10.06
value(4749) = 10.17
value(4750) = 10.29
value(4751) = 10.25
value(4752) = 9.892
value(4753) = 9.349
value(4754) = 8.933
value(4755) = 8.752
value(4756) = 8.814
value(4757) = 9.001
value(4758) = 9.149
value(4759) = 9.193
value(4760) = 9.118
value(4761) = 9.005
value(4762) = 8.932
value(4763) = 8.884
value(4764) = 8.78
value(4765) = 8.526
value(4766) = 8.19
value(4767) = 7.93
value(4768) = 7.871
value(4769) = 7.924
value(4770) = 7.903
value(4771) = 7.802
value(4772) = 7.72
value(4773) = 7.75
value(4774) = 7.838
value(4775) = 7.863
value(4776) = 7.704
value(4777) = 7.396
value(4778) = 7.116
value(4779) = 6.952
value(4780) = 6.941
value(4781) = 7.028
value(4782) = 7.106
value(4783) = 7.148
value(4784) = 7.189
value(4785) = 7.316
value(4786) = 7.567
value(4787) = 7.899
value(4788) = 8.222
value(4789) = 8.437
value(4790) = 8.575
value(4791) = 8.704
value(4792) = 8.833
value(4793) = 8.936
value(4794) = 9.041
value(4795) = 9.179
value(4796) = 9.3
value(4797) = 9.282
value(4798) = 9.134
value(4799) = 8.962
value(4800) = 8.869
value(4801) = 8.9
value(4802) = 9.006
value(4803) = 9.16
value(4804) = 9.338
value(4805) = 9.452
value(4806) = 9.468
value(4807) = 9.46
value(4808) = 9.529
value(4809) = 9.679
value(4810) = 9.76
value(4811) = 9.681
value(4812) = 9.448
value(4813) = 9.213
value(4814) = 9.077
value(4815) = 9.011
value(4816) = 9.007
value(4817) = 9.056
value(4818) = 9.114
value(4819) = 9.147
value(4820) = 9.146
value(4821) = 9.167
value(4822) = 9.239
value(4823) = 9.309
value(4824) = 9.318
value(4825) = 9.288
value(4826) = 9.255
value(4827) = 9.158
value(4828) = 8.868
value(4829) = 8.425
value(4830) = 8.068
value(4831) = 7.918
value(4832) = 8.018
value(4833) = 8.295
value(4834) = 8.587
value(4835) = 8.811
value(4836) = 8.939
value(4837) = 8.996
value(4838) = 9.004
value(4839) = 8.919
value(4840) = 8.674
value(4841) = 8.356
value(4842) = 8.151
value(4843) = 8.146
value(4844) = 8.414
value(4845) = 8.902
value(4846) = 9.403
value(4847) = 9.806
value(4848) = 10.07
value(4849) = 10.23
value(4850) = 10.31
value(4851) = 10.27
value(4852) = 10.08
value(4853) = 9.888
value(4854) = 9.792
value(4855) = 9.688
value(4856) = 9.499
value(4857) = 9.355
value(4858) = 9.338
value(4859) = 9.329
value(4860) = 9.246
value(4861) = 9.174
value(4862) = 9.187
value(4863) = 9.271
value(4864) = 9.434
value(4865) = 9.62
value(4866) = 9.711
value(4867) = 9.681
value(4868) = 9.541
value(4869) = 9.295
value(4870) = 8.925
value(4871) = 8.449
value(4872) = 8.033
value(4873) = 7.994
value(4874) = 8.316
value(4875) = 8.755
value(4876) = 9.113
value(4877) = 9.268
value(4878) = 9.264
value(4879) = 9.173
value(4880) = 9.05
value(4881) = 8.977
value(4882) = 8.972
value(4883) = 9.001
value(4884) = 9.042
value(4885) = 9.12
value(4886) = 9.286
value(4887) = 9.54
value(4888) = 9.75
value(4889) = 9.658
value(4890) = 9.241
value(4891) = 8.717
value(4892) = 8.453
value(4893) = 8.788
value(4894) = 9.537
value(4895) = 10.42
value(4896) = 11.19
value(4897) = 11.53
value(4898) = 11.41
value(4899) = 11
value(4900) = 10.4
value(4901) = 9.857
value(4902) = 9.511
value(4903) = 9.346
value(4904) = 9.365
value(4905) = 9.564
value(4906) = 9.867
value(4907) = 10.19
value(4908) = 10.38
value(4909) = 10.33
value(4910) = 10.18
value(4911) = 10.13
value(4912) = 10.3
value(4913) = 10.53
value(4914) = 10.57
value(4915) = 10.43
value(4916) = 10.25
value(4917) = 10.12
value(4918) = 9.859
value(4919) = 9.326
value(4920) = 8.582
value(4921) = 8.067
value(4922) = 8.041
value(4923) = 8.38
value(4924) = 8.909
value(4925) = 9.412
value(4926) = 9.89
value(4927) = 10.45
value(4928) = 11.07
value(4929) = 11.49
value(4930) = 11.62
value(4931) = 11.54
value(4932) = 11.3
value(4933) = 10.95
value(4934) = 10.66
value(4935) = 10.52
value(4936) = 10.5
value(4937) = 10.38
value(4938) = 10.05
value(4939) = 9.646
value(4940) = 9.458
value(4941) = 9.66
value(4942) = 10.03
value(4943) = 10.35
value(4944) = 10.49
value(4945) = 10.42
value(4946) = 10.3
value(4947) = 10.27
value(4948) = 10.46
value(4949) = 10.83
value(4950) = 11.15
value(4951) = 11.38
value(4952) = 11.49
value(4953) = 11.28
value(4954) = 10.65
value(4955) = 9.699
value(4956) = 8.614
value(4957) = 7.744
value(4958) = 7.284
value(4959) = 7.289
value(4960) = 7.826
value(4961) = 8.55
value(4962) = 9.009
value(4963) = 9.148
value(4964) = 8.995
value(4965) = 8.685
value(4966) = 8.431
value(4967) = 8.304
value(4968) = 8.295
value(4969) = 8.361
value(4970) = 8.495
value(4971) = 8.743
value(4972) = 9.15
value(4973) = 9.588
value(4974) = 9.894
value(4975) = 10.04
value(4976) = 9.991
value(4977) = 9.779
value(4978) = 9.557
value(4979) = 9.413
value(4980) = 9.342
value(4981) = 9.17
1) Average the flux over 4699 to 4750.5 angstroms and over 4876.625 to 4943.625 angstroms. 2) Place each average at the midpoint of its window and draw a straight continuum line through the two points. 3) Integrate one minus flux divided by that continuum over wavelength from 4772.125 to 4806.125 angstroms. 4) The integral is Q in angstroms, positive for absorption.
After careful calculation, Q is 5.4 angstroms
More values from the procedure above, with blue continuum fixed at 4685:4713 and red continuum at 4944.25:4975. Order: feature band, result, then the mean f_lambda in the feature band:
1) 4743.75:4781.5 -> 3.89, 8.63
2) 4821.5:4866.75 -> 1.72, 9.15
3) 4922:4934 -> -1.22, 10.4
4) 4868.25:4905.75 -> 0.27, 9.39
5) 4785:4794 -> 1.14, 8.37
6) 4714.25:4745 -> -0.82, 9.92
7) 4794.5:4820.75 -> 0.87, 9.24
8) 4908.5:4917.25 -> -0.83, 10.3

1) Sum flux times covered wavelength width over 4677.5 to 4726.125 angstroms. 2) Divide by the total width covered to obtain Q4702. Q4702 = 9.94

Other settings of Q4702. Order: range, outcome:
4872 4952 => 9.89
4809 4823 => 9.25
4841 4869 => 9.44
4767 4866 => 8.8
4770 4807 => 8.27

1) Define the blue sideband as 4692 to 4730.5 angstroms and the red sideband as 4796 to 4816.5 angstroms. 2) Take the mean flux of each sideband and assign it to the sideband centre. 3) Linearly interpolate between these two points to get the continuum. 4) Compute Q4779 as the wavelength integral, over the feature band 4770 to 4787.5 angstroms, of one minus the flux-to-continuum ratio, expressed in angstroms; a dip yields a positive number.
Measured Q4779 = 3.7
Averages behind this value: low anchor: 9.88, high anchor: 9.27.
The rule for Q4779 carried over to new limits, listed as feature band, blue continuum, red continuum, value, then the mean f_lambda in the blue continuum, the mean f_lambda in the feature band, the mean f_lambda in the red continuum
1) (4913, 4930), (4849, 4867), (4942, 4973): -0.5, 9.62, 9.76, 9.4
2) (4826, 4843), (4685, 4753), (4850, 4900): 1.7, 9.85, 8.58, 9.43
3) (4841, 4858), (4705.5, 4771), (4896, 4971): 0.4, 9.51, 9.46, 9.85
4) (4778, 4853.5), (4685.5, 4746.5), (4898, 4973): 7.4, 9.83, 8.85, 9.79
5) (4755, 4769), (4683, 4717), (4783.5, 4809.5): 0.7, 9.8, 8.7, 8.82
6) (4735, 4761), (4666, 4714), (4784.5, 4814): -0.7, 9.75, 9.59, 8.98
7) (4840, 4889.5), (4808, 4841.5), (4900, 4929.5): 0.6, 8.98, 9.24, 9.82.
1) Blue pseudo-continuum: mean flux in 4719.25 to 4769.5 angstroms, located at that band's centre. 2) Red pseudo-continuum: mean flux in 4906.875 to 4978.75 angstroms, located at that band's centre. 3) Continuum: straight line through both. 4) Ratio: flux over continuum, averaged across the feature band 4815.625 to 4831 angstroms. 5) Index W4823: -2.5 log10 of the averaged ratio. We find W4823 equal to 0.069 mag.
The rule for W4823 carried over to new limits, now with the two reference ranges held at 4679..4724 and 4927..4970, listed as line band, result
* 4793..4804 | 0.09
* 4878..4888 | 0.08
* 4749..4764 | 0.07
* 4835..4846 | 0.14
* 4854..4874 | 0.08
